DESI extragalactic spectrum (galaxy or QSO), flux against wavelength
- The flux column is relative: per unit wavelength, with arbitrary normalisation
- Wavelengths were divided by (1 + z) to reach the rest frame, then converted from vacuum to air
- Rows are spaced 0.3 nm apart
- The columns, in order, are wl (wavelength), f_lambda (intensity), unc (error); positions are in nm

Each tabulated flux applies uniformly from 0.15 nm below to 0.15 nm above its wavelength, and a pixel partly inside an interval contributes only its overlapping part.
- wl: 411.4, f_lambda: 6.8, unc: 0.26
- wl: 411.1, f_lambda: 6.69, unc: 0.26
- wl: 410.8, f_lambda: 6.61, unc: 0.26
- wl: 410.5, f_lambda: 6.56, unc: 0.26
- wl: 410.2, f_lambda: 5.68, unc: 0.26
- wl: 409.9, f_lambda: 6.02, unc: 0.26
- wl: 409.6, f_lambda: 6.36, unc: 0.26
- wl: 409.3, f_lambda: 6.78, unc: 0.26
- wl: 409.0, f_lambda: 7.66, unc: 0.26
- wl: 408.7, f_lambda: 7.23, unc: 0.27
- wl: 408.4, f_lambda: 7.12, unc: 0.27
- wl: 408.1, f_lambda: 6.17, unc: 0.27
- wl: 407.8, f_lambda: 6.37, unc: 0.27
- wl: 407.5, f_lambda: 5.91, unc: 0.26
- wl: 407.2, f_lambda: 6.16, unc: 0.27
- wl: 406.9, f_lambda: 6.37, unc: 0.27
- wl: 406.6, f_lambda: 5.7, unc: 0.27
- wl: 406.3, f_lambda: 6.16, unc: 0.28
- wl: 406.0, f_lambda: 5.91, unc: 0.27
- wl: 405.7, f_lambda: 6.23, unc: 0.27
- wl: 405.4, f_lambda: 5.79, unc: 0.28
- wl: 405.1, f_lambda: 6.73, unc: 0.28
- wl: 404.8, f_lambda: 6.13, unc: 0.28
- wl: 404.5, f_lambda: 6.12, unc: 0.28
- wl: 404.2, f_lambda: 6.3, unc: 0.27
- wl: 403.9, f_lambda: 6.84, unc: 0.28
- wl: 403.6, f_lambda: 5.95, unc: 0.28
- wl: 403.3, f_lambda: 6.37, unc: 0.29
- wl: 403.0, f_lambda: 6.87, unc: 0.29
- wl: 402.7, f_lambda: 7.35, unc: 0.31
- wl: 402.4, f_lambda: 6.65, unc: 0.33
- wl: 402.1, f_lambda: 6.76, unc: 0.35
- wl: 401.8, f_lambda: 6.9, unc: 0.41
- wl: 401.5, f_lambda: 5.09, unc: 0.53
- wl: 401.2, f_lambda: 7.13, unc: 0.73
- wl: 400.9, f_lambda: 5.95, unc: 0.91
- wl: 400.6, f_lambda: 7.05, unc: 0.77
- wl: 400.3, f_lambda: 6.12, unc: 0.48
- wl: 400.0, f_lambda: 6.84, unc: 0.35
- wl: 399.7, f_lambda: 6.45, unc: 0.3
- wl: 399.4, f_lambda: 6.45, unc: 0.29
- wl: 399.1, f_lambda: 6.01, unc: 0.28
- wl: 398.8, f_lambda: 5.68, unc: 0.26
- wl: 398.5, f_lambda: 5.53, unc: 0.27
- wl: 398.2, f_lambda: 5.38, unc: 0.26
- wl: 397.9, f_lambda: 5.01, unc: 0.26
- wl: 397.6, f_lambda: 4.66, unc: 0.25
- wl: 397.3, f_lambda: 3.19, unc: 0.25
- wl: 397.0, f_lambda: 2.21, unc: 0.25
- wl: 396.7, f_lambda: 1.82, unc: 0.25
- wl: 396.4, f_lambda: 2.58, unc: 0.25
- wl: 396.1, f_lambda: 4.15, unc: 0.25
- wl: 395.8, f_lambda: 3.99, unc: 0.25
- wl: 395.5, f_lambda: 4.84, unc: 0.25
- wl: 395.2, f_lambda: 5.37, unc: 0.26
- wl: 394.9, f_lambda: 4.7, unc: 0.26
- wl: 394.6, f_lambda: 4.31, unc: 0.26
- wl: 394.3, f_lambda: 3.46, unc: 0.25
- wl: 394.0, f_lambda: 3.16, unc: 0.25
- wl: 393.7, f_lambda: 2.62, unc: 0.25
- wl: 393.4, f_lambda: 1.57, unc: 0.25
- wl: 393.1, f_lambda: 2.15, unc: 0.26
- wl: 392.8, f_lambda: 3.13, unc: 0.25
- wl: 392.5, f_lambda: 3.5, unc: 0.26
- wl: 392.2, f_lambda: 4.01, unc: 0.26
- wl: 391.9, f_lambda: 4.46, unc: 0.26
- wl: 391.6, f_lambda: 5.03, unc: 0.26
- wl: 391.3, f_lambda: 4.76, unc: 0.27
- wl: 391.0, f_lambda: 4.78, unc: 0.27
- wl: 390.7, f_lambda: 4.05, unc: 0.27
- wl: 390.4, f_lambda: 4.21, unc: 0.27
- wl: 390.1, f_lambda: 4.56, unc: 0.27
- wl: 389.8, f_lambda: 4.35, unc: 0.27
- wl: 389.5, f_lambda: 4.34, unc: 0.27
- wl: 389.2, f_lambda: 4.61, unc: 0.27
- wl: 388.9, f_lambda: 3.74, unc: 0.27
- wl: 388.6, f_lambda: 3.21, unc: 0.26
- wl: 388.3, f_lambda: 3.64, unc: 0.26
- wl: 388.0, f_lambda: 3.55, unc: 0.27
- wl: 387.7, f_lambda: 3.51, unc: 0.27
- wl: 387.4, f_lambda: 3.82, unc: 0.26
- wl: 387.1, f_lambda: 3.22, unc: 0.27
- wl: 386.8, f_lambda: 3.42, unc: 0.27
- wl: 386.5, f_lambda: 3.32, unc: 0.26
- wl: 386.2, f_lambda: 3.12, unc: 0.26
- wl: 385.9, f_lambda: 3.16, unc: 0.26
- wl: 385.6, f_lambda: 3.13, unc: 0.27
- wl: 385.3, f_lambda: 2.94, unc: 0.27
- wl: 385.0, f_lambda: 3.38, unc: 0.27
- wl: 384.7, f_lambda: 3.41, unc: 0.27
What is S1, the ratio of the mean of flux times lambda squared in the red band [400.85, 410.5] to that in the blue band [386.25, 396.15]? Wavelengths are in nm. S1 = 1.79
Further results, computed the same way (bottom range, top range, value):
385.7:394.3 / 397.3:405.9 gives 1.78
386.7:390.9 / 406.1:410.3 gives 1.82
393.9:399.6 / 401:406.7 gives 1.51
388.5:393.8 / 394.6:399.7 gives 1.21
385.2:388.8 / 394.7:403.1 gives 1.71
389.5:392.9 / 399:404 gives 1.61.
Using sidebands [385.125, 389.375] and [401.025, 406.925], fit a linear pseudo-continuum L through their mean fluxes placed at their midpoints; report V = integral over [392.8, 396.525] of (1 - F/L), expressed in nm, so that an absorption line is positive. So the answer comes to 0.94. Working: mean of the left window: 3.46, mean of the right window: 6.37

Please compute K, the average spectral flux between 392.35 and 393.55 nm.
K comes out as 2.59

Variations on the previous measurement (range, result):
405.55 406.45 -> 6.1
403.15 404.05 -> 6.39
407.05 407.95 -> 6.15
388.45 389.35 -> 3.85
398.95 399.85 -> 6.3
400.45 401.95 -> 6.42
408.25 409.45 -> 7.2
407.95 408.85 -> 6.84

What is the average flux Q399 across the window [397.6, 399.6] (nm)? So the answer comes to 5.62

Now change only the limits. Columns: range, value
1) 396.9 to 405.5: 6.01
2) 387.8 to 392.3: 4.21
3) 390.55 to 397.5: 3.65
